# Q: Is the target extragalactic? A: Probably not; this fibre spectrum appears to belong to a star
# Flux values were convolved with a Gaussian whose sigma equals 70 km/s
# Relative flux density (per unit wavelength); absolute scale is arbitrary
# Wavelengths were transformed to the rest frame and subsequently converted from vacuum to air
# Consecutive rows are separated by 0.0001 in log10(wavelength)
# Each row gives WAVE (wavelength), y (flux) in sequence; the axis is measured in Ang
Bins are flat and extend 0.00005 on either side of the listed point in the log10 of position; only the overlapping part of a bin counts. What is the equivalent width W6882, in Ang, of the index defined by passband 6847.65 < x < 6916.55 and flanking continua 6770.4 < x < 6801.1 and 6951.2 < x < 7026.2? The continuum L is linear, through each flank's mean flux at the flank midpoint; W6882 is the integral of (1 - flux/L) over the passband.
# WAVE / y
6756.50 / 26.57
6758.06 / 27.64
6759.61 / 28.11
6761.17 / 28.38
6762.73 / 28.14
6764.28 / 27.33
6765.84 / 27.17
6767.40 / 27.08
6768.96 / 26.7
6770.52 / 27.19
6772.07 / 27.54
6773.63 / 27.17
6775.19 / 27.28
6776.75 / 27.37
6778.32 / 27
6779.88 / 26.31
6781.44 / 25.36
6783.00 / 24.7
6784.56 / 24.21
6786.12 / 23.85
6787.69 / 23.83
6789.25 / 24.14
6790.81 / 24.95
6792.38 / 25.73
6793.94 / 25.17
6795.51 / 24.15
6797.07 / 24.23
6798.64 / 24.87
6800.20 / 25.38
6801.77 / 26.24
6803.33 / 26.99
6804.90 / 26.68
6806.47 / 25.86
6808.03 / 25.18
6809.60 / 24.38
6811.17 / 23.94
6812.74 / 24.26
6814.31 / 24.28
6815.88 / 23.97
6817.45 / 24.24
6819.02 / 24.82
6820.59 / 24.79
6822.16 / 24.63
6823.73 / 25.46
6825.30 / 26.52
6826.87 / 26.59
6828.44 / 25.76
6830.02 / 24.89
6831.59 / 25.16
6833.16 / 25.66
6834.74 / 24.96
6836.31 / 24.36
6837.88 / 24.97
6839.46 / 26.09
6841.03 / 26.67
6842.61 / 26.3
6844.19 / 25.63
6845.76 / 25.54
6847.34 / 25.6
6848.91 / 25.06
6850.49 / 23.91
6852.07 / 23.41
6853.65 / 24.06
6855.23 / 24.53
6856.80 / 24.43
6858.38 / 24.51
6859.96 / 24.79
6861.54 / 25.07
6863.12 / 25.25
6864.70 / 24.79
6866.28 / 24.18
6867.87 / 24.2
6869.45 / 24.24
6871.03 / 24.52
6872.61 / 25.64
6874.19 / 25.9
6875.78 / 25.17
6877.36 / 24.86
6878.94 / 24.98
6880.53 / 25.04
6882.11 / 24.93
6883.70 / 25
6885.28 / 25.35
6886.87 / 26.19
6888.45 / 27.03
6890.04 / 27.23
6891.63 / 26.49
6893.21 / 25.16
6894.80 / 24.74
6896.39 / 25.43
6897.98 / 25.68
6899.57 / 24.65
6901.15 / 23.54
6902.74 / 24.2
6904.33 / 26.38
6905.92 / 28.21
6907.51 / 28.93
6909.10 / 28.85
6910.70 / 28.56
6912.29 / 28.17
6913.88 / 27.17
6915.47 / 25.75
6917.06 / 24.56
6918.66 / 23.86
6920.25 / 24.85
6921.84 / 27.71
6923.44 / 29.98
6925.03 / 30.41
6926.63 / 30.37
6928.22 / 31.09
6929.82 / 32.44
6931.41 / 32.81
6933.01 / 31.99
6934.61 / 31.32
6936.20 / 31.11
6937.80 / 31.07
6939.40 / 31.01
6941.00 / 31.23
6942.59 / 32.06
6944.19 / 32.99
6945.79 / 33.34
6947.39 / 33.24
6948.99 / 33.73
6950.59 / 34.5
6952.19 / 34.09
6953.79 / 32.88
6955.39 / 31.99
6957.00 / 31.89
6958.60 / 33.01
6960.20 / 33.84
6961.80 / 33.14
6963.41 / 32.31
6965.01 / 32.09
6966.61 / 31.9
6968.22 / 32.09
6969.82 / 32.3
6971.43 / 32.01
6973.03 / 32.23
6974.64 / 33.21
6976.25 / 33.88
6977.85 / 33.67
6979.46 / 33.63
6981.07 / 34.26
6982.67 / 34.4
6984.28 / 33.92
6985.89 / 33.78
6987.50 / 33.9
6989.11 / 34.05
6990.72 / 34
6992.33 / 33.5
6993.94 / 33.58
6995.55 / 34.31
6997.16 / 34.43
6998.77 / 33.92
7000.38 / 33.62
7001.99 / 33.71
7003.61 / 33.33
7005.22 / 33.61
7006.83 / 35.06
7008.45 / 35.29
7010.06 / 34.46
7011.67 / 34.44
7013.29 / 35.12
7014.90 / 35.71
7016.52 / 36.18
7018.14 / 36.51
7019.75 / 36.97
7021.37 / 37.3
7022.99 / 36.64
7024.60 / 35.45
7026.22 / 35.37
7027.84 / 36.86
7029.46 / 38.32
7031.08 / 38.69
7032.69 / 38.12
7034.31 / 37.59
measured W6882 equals 9.4 Ang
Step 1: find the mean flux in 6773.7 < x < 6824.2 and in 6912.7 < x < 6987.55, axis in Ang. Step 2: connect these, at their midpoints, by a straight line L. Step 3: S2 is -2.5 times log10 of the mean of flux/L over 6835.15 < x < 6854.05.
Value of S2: 0.08 mag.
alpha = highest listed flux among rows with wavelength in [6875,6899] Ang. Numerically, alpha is 27.23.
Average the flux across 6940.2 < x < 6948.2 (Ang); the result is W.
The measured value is 32.6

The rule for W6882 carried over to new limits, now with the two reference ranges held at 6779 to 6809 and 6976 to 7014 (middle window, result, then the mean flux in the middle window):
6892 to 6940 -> 4.1 Ang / 28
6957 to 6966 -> 0.0 Ang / 32.8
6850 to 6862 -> 1.5 Ang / 24.3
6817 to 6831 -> 0.6 Ang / 25.3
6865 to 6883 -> 2.4 Ang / 24.9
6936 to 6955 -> -0.4 Ang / 32.6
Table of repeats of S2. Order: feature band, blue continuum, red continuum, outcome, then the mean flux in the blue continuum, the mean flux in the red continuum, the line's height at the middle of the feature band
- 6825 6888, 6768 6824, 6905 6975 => 0.105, 25.4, 30.9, 27.7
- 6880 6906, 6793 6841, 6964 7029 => 0.139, 25.2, 34.3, 29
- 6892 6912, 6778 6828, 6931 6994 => 0.143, 25.1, 32.9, 29.9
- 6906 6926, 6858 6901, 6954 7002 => 0.029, 25.2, 33.3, 28.2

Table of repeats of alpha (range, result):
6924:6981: 34.5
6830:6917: 28.93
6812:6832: 26.59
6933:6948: 33.34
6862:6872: 25.25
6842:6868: 26.3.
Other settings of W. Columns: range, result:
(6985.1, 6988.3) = 33.8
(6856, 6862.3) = 24.7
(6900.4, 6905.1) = 24.7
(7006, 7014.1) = 34.9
